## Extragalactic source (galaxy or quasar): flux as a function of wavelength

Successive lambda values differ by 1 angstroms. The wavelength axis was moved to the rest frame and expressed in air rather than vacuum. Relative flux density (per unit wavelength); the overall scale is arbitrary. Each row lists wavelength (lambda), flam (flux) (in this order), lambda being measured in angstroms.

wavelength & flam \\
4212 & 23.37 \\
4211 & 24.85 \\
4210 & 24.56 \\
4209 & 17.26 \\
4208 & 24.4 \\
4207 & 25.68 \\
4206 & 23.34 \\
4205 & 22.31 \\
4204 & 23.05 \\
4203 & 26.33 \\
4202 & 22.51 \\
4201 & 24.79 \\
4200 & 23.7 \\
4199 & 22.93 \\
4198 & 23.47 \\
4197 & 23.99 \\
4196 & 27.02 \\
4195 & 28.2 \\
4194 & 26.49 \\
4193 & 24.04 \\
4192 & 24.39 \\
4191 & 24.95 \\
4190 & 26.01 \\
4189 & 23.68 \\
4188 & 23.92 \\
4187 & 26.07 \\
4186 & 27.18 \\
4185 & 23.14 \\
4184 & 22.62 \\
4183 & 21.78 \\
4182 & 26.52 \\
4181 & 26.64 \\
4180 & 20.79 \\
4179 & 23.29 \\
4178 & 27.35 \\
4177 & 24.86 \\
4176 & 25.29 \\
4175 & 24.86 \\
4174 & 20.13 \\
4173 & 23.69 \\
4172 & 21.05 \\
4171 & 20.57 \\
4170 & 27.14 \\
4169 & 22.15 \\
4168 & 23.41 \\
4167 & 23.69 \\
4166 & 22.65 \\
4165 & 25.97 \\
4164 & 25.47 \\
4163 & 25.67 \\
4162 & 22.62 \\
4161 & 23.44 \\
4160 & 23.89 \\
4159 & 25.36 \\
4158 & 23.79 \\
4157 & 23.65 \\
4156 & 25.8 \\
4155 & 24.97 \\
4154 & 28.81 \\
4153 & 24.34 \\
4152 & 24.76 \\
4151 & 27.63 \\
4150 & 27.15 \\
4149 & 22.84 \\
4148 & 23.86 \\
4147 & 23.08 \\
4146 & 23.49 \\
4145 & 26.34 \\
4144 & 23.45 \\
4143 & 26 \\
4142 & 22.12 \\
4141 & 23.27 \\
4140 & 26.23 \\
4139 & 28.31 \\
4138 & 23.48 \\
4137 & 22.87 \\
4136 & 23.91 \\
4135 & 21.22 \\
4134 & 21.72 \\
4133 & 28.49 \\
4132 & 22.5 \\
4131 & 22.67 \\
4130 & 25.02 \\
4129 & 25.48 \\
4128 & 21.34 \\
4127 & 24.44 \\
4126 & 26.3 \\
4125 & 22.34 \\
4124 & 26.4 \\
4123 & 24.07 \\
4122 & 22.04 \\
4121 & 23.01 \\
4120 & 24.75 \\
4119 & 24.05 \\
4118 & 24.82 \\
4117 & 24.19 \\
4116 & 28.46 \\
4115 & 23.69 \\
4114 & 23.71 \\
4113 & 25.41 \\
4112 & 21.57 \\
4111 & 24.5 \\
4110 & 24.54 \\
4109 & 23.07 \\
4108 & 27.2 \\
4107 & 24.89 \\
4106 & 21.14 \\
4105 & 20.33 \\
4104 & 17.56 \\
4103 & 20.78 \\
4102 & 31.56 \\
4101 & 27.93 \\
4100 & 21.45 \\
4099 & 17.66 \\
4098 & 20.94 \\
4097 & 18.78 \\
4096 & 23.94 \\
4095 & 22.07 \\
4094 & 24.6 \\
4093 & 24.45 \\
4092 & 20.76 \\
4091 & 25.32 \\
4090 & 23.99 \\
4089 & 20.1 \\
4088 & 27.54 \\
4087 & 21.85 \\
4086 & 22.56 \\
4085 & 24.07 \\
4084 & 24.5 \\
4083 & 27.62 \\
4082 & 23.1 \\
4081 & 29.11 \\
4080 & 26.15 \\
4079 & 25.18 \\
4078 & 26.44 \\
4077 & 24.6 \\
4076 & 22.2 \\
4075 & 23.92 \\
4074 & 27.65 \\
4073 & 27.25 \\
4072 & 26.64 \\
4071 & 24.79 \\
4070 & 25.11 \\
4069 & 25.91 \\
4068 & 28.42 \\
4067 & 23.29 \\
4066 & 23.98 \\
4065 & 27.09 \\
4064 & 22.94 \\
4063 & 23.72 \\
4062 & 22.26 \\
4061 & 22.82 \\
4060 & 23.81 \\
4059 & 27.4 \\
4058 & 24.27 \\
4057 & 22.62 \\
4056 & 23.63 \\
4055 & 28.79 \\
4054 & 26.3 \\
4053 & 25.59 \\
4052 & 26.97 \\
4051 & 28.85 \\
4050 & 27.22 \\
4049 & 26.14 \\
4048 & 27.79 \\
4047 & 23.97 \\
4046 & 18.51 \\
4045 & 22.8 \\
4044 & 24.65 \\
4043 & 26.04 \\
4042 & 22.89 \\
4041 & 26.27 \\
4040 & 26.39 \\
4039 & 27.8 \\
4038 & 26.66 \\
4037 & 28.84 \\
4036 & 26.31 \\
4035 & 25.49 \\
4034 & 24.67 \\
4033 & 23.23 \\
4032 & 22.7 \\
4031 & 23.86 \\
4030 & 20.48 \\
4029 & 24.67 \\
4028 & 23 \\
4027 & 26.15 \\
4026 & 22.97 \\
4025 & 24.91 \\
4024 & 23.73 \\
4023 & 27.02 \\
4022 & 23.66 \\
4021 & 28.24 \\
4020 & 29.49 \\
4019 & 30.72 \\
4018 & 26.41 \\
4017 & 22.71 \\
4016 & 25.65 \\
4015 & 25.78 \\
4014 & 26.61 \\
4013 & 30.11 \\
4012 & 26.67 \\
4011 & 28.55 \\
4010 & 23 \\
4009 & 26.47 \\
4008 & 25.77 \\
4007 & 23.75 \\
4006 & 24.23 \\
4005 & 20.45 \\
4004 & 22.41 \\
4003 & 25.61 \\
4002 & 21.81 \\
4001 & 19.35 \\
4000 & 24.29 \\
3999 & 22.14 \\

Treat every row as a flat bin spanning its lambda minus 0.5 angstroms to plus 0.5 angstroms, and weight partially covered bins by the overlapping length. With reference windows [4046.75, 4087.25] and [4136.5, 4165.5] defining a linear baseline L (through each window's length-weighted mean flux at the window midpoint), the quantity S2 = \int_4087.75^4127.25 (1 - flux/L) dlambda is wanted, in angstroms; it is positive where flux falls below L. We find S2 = 2.3 angstroms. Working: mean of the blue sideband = 25.3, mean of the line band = 23.6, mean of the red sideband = 24.8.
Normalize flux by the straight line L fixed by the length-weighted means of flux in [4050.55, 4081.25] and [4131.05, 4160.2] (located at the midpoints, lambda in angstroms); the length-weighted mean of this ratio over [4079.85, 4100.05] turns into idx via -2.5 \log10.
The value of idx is 0.08 mag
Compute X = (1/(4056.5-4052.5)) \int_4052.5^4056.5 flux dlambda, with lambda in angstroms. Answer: 26.1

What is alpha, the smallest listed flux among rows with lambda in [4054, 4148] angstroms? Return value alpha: 17.56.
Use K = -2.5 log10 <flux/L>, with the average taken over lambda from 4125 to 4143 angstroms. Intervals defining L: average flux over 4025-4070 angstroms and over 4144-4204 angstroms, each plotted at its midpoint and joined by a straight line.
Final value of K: 0.02 mag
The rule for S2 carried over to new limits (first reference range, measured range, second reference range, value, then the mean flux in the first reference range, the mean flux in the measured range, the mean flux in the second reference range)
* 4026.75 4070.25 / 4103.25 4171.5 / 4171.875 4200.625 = 1.4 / 25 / 24.2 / 24.5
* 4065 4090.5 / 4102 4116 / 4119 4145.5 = 0.6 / 25.1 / 23.5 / 24.1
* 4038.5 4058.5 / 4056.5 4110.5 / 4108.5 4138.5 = 1.4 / 25.4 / 24.1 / 24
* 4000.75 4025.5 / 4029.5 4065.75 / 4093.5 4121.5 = -0.5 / 25.4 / 25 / 23.4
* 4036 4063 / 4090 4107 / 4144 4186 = 1.6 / 25.3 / 22.6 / 24.3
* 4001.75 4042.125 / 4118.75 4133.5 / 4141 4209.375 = 0.3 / 25.3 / 24.2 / 24.3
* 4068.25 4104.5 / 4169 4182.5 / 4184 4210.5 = 0.2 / 24.1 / 23.9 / 24.3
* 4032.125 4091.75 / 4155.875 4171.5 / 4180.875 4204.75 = 0.5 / 25.1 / 24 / 24.7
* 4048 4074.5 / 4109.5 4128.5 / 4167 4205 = 0.6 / 25.6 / 24.2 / 24.2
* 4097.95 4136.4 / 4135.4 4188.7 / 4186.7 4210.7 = -0.7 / 23.8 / 24.4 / 24.3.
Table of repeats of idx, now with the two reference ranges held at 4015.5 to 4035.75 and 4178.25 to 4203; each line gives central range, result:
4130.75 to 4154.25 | 0.01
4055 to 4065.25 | 0.03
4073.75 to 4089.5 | 0.01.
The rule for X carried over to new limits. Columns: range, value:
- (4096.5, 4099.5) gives 19.1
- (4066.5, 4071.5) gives 25.5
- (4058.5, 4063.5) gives 24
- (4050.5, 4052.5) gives 27.9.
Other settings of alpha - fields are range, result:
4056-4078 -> 22.2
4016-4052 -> 18.51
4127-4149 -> 21.22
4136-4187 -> 20.13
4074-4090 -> 20.1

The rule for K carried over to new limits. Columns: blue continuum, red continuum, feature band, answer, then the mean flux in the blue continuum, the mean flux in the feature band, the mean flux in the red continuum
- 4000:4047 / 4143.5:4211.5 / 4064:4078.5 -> -0.030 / 24.9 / 25.4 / 24.3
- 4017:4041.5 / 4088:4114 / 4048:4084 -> -0.054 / 25.5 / 25.5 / 23.1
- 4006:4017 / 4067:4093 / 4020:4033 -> 0.057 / 26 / 24.4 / 24.9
